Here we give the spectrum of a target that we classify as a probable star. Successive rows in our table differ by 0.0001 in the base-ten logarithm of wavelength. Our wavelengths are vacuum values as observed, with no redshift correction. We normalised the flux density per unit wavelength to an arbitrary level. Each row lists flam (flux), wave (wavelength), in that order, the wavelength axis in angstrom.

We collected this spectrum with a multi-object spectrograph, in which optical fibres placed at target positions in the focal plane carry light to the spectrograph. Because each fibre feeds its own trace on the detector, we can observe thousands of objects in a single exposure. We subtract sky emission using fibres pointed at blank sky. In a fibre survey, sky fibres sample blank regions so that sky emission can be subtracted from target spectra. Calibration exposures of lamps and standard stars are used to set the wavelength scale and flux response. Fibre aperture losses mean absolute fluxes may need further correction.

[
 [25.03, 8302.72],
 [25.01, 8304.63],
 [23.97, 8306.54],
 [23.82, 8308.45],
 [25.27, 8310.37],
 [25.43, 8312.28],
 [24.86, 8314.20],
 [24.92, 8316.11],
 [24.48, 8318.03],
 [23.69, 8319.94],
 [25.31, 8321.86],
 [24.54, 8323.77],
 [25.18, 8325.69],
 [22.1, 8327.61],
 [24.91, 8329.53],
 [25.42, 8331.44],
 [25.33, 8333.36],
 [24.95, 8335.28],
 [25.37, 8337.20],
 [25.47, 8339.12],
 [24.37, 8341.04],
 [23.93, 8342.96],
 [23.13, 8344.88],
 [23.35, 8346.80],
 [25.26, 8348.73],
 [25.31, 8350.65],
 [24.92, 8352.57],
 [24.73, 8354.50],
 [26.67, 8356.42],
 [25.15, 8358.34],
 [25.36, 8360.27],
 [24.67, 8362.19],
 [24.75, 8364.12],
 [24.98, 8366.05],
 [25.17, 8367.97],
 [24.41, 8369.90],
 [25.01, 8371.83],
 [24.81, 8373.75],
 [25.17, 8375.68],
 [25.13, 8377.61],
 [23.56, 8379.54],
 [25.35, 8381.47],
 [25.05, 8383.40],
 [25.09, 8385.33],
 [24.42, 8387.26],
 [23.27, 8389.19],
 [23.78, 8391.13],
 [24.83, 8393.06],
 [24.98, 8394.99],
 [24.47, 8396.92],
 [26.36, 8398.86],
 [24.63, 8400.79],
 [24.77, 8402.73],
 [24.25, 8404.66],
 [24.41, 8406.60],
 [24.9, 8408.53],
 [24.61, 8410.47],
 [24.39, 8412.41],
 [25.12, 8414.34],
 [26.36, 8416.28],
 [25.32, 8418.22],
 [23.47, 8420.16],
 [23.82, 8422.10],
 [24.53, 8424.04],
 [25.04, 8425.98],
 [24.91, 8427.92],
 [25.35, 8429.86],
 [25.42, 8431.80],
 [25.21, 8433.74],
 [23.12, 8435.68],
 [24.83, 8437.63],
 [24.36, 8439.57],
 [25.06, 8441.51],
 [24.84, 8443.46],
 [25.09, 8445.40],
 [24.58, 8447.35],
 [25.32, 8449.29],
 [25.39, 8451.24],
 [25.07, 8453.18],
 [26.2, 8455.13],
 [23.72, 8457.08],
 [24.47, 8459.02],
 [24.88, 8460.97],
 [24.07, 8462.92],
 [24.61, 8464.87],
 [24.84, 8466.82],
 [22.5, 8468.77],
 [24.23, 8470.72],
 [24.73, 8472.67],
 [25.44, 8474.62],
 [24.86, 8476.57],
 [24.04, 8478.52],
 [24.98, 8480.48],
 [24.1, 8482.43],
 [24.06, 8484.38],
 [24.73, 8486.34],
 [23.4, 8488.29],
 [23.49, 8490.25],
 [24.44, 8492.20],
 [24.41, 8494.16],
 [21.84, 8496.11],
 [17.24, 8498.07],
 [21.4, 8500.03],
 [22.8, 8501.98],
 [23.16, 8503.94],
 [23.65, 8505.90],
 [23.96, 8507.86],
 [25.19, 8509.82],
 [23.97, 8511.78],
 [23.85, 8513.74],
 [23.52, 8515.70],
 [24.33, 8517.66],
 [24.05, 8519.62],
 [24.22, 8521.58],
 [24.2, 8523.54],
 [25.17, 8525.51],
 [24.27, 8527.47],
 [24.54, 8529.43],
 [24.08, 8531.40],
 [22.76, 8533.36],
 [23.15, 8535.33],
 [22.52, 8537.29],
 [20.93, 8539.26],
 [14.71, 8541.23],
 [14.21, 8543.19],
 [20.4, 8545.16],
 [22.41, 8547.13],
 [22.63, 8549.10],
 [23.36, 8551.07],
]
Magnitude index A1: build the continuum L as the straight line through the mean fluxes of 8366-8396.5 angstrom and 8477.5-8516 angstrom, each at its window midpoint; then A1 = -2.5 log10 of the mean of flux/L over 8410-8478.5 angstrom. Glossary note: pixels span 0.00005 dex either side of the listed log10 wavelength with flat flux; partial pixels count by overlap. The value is -0.033 mag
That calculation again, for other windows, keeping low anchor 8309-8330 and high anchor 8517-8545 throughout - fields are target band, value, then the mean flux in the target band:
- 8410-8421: -0.06 mag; 24.9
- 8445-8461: -0.08 mag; 25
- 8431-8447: -0.07 mag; 24.7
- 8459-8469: -0.06 mag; 24.3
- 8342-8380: -0.03 mag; 24.8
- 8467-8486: -0.07 mag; 24.4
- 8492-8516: -0.02 mag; 23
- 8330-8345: -0.02 mag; 24.9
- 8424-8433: -0.08 mag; 25.1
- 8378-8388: -0.04 mag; 24.7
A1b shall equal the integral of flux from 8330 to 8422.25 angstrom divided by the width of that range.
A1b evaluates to 24.8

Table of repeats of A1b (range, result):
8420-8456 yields 24.8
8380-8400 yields 24.7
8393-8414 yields 24.8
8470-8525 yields 23.7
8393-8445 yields 24.8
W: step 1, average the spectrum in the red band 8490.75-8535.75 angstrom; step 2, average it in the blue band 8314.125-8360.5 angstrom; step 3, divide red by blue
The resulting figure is 0.9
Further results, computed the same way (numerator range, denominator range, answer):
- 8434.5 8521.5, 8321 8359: 0.97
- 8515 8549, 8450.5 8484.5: 0.91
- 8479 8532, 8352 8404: 0.95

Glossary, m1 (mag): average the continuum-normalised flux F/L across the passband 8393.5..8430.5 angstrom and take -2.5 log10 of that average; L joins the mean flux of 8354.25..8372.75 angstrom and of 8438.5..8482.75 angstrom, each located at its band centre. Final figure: 0.003 mag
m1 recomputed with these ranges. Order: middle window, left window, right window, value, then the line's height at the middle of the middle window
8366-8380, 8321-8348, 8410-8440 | -0.01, 24.6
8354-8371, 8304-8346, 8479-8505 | -0.04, 24.3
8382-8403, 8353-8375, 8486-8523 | 0.00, 24.7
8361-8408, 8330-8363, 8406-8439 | 0.00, 24.8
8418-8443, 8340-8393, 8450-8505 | -0.02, 24.2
